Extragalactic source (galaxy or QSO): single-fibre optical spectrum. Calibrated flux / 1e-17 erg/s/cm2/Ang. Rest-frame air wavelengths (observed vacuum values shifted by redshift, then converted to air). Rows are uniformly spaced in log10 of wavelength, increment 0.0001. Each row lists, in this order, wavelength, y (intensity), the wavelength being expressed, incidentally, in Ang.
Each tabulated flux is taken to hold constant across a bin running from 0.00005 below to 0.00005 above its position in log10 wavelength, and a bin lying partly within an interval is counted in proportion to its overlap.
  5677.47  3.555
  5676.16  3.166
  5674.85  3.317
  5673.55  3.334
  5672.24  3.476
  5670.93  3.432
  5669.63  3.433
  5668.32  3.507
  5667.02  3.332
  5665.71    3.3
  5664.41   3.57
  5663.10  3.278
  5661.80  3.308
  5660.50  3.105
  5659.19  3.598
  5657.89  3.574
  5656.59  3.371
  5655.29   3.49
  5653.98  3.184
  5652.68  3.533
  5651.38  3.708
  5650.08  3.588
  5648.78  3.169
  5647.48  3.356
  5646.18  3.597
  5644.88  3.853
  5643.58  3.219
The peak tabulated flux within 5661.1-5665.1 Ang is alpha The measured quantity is 3.57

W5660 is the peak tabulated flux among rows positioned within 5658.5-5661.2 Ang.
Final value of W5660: 3.598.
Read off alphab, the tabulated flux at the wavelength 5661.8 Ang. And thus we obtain 3.308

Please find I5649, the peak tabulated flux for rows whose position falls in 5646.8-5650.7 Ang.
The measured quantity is 3.588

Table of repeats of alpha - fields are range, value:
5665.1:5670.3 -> 3.507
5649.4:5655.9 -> 3.708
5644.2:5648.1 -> 3.853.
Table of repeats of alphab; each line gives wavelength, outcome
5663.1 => 3.278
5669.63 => 3.433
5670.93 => 3.432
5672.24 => 3.476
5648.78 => 3.169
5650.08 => 3.588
